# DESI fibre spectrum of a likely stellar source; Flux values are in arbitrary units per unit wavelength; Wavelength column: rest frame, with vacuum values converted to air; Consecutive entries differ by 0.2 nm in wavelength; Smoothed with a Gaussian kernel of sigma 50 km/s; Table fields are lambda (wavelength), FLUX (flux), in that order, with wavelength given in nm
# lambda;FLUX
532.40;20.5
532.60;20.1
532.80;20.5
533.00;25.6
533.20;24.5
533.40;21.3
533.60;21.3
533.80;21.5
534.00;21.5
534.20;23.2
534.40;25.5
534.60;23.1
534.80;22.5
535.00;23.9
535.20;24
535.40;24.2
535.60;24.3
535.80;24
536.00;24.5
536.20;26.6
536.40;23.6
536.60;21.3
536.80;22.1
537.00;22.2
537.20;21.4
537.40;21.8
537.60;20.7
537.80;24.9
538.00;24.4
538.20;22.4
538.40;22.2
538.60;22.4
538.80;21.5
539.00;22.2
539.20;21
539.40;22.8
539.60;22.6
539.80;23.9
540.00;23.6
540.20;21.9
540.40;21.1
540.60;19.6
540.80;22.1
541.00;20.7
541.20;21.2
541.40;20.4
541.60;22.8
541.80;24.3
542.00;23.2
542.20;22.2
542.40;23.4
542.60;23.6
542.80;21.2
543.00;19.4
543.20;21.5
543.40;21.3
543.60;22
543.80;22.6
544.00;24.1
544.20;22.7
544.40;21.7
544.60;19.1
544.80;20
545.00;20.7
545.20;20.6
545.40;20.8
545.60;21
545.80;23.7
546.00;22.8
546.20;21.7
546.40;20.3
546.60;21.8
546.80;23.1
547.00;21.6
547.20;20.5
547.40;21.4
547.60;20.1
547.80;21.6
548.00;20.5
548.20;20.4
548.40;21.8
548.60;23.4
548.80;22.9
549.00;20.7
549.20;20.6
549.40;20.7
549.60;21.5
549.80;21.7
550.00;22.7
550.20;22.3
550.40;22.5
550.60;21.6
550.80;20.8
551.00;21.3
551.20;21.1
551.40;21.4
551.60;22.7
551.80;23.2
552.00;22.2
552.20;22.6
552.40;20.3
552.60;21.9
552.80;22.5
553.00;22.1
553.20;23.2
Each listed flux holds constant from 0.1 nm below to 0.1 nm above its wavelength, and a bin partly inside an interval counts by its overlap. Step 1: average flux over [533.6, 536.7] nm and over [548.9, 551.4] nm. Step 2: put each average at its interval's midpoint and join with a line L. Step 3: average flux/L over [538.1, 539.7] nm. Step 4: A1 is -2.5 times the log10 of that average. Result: 0.04 mag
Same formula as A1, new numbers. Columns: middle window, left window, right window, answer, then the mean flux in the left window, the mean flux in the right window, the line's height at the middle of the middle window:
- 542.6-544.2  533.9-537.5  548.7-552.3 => 0.03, 23.3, 21.8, 22.5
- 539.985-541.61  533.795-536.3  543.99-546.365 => 0.06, 23.8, 21.4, 22.5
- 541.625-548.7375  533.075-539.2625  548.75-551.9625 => 0.02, 22.9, 21.7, 22.2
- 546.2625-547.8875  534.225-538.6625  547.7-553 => 0.04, 23.3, 21.7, 22.1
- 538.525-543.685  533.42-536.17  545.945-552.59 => 0.03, 23.4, 21.6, 22.6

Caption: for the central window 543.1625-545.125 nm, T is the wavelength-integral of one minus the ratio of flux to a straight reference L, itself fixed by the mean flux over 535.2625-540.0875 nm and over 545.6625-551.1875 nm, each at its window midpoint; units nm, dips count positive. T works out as 0.05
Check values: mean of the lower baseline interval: 22.9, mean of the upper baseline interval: 21.6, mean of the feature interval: 21.6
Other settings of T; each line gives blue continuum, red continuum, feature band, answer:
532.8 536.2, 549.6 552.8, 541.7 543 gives 0.000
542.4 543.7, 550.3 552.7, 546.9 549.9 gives 0.062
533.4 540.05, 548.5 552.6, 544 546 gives 0.079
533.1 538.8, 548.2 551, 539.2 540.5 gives 0.007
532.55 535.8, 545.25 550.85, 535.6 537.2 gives -0.043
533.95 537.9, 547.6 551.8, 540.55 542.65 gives 0.040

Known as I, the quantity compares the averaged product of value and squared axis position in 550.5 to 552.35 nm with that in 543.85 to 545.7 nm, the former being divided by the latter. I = 1.1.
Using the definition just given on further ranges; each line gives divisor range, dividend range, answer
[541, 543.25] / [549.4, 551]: 1.02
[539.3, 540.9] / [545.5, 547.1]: 1.01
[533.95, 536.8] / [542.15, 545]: 0.94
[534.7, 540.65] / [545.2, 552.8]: 0.99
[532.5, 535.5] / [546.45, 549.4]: 0.99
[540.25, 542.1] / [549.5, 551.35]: 1.03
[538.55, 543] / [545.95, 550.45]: 1.00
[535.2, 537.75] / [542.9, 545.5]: 0.95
